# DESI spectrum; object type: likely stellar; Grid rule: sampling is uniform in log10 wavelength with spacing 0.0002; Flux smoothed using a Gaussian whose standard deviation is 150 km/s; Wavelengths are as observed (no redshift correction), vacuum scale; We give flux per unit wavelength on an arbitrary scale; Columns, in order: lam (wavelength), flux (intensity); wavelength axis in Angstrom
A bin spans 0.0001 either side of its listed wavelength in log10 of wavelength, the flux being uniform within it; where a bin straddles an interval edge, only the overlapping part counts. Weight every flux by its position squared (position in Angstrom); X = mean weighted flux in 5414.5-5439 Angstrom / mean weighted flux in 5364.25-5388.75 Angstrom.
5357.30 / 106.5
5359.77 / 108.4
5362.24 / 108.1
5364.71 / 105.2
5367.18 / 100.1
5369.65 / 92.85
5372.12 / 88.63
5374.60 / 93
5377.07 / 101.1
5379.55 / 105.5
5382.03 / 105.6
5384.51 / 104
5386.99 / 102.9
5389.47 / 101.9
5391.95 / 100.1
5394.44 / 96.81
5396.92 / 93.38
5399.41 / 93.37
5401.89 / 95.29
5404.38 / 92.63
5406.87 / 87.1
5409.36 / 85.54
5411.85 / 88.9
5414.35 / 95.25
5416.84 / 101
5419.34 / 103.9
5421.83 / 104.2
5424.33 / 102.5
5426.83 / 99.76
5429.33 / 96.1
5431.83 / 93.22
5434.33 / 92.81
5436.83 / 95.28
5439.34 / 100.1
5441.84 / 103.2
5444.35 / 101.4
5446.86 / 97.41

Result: 1.01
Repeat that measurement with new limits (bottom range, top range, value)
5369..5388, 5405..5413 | 0.89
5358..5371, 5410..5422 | 0.97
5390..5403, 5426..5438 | 1.00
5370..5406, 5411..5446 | 1.02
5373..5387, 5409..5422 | 0.96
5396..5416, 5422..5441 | 1.08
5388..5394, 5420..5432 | 1.01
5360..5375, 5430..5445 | 1.01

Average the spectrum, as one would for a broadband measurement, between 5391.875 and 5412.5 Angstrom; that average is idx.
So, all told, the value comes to 92.2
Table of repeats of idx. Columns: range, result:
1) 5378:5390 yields 104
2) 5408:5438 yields 96.5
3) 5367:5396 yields 99.3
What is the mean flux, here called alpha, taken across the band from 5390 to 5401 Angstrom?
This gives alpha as 96.3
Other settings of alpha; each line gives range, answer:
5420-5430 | 101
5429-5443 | 96.8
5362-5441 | 97.6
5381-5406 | 98.4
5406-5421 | 94.1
